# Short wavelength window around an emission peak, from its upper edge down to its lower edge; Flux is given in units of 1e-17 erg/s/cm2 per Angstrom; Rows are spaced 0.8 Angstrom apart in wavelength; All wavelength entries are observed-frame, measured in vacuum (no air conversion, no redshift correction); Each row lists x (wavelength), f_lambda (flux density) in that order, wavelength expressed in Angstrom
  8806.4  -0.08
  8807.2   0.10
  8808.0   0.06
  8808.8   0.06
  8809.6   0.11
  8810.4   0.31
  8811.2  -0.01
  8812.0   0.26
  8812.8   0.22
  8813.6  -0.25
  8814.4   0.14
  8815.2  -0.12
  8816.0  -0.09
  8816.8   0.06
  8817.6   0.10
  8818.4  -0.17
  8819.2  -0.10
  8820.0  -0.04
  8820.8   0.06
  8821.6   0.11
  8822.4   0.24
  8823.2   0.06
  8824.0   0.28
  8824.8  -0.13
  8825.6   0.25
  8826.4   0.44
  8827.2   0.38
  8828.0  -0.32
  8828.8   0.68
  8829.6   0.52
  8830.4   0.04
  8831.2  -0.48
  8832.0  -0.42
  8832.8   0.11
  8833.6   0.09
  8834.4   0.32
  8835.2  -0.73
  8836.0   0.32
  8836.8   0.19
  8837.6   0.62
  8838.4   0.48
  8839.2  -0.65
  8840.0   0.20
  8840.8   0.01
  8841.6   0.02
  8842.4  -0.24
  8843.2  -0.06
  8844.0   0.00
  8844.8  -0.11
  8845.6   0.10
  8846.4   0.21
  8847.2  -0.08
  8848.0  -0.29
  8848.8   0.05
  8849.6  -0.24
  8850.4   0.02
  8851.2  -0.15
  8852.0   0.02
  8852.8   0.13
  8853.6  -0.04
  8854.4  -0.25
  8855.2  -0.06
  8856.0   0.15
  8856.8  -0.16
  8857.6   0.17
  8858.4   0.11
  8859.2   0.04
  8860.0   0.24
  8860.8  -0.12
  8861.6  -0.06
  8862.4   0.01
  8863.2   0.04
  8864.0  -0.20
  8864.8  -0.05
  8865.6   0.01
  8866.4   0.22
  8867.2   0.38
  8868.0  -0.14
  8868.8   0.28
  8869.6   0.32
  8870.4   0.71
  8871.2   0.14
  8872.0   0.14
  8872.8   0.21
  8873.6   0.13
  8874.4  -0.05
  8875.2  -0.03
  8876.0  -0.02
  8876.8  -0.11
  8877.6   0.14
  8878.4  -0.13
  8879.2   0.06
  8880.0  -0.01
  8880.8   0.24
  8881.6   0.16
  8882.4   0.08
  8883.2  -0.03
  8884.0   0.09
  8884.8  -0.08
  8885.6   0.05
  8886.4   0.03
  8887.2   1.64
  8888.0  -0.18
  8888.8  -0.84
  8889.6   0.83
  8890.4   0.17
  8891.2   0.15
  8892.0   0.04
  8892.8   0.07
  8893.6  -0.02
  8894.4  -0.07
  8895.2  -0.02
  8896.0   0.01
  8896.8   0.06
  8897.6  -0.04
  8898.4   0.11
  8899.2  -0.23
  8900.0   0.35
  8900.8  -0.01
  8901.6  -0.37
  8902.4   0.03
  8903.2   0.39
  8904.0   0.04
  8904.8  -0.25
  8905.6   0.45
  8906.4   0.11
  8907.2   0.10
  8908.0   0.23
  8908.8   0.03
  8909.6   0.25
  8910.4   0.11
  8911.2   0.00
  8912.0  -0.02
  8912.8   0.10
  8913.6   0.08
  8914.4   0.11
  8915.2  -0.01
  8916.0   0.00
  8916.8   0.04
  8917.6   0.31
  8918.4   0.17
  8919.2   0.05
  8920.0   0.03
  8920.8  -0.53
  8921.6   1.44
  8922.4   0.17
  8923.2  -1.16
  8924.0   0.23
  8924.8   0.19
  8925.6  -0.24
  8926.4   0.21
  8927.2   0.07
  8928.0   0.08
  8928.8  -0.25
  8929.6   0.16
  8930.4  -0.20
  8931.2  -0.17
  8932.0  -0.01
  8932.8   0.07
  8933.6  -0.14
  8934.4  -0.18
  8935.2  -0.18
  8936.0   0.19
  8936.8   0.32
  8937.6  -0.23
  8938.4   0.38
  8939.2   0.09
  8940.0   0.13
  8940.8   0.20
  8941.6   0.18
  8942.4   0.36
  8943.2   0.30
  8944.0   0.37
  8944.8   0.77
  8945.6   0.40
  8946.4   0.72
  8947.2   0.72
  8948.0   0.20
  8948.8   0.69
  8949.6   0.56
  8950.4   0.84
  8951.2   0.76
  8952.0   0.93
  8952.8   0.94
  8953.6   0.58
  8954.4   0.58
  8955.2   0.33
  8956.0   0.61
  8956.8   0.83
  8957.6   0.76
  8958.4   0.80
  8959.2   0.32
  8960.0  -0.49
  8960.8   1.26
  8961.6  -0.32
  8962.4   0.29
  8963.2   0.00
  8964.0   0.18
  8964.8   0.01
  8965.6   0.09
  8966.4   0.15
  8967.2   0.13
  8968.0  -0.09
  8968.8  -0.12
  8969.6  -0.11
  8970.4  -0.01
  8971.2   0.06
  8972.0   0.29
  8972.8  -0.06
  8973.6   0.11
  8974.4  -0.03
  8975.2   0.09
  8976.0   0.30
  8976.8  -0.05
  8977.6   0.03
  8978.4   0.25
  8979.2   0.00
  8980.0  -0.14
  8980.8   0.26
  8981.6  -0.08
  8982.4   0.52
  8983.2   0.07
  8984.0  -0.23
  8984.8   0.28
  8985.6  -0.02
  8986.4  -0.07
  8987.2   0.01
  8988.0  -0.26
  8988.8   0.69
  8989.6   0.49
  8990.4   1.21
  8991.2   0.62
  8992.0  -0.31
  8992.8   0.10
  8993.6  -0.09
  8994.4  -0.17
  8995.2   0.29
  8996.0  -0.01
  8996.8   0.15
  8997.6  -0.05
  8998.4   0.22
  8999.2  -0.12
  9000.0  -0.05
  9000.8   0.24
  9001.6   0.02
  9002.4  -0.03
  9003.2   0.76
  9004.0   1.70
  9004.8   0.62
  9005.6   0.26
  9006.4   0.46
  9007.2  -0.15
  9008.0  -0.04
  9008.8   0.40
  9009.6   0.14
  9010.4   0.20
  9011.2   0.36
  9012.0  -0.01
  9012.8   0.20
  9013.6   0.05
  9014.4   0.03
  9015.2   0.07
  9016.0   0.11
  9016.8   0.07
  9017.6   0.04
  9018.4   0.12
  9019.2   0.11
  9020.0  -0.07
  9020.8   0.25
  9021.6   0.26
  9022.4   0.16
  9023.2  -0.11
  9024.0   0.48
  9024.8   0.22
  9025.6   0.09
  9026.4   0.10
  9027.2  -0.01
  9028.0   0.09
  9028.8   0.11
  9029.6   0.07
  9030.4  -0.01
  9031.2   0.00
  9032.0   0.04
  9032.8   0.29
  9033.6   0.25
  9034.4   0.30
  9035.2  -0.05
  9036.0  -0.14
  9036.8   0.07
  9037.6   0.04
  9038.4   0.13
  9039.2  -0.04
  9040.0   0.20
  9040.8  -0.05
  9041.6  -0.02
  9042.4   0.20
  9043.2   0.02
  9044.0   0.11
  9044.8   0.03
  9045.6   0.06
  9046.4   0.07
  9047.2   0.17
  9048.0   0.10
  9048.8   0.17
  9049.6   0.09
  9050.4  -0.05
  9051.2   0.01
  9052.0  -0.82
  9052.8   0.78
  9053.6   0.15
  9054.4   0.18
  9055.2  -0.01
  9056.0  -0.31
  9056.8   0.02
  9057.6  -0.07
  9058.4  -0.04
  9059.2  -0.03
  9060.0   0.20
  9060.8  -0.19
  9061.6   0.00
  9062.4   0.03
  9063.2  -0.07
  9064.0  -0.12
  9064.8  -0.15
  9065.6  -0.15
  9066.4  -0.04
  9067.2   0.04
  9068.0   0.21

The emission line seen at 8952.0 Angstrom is [O II]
